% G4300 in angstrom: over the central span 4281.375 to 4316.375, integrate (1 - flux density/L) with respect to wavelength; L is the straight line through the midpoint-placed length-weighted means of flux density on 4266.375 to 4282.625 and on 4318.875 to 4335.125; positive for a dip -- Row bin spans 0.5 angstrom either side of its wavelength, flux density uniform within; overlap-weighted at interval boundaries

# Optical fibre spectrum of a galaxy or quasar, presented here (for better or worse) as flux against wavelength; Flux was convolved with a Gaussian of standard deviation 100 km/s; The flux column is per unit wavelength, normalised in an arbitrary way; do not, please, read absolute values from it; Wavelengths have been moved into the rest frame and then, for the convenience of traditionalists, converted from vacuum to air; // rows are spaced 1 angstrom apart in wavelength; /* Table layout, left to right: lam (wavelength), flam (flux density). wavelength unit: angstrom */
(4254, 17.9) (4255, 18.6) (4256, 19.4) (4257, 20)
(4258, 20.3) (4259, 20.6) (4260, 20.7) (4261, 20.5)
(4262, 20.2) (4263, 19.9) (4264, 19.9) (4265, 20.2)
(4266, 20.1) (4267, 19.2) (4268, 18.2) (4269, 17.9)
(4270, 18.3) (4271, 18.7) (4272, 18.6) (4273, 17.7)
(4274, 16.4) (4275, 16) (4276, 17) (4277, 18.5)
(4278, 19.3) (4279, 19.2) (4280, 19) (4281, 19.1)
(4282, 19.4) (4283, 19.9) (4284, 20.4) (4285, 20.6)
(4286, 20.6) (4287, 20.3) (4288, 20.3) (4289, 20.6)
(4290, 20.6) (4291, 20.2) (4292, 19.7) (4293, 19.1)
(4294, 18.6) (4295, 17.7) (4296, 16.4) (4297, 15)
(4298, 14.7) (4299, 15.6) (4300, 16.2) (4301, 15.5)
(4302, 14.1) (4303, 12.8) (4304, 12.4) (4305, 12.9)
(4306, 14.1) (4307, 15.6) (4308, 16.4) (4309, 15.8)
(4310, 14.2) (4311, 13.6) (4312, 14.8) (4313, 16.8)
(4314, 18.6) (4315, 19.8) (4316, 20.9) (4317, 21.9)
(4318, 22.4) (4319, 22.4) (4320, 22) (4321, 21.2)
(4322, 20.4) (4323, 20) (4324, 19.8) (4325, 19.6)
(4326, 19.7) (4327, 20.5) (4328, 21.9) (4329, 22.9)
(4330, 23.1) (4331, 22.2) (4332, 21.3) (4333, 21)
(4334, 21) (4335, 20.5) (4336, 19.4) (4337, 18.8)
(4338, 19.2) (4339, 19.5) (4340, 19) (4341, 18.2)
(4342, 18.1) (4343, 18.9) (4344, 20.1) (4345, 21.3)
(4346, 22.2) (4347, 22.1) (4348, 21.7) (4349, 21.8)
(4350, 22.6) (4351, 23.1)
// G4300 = 4.1 angstrom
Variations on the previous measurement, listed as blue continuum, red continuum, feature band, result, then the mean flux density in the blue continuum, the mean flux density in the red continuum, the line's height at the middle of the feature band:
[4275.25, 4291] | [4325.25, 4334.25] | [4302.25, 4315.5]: 3.5 angstrom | 19.6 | 21.5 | 20.6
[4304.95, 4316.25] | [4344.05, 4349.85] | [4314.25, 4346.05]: -2.6 angstrom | 16.1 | 21.7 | 19.2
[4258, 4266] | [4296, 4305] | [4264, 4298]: -2.9 angstrom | 20.3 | 14.5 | 17.4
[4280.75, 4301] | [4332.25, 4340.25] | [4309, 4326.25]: 0.2 angstrom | 18.7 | 19.9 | 19.4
